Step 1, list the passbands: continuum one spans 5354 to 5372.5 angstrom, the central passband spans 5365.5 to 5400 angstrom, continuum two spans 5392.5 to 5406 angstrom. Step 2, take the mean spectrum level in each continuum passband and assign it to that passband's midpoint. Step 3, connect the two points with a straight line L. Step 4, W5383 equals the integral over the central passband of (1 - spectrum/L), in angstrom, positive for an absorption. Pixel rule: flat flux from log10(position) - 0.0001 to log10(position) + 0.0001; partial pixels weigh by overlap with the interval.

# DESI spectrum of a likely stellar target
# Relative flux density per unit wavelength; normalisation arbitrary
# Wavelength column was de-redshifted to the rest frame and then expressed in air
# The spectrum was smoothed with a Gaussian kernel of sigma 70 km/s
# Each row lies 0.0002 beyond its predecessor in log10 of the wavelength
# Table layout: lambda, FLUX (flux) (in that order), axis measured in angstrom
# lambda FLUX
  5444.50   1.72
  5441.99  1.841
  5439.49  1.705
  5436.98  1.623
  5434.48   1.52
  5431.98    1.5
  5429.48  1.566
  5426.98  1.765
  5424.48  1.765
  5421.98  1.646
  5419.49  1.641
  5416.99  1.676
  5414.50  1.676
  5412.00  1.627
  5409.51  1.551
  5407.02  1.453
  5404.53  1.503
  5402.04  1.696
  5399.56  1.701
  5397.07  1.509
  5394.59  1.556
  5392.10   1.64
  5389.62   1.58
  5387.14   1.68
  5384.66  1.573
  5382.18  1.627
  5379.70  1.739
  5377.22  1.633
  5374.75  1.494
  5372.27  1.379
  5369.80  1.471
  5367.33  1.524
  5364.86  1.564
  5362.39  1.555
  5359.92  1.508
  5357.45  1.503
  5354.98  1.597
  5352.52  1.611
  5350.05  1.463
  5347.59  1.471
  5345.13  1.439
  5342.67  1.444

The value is -0.4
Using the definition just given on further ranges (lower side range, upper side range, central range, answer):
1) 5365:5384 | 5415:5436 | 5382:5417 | -0.1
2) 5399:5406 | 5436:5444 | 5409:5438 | 0.8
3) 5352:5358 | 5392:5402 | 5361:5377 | 0.8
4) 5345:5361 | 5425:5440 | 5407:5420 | -0.2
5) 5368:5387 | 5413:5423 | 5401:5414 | 0.5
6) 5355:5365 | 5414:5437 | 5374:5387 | -0.5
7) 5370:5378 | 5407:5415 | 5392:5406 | -0.4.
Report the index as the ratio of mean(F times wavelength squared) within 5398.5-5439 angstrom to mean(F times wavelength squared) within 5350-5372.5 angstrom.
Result 1.1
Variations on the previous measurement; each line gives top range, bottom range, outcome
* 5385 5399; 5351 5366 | 1.04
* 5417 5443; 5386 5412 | 1.05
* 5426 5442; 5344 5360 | 1.11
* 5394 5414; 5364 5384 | 1.03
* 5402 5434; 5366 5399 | 1.04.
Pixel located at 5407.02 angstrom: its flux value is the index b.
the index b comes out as 1.453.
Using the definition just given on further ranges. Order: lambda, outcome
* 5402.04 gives 1.696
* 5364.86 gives 1.564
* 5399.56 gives 1.701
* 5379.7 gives 1.739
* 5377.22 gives 1.633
